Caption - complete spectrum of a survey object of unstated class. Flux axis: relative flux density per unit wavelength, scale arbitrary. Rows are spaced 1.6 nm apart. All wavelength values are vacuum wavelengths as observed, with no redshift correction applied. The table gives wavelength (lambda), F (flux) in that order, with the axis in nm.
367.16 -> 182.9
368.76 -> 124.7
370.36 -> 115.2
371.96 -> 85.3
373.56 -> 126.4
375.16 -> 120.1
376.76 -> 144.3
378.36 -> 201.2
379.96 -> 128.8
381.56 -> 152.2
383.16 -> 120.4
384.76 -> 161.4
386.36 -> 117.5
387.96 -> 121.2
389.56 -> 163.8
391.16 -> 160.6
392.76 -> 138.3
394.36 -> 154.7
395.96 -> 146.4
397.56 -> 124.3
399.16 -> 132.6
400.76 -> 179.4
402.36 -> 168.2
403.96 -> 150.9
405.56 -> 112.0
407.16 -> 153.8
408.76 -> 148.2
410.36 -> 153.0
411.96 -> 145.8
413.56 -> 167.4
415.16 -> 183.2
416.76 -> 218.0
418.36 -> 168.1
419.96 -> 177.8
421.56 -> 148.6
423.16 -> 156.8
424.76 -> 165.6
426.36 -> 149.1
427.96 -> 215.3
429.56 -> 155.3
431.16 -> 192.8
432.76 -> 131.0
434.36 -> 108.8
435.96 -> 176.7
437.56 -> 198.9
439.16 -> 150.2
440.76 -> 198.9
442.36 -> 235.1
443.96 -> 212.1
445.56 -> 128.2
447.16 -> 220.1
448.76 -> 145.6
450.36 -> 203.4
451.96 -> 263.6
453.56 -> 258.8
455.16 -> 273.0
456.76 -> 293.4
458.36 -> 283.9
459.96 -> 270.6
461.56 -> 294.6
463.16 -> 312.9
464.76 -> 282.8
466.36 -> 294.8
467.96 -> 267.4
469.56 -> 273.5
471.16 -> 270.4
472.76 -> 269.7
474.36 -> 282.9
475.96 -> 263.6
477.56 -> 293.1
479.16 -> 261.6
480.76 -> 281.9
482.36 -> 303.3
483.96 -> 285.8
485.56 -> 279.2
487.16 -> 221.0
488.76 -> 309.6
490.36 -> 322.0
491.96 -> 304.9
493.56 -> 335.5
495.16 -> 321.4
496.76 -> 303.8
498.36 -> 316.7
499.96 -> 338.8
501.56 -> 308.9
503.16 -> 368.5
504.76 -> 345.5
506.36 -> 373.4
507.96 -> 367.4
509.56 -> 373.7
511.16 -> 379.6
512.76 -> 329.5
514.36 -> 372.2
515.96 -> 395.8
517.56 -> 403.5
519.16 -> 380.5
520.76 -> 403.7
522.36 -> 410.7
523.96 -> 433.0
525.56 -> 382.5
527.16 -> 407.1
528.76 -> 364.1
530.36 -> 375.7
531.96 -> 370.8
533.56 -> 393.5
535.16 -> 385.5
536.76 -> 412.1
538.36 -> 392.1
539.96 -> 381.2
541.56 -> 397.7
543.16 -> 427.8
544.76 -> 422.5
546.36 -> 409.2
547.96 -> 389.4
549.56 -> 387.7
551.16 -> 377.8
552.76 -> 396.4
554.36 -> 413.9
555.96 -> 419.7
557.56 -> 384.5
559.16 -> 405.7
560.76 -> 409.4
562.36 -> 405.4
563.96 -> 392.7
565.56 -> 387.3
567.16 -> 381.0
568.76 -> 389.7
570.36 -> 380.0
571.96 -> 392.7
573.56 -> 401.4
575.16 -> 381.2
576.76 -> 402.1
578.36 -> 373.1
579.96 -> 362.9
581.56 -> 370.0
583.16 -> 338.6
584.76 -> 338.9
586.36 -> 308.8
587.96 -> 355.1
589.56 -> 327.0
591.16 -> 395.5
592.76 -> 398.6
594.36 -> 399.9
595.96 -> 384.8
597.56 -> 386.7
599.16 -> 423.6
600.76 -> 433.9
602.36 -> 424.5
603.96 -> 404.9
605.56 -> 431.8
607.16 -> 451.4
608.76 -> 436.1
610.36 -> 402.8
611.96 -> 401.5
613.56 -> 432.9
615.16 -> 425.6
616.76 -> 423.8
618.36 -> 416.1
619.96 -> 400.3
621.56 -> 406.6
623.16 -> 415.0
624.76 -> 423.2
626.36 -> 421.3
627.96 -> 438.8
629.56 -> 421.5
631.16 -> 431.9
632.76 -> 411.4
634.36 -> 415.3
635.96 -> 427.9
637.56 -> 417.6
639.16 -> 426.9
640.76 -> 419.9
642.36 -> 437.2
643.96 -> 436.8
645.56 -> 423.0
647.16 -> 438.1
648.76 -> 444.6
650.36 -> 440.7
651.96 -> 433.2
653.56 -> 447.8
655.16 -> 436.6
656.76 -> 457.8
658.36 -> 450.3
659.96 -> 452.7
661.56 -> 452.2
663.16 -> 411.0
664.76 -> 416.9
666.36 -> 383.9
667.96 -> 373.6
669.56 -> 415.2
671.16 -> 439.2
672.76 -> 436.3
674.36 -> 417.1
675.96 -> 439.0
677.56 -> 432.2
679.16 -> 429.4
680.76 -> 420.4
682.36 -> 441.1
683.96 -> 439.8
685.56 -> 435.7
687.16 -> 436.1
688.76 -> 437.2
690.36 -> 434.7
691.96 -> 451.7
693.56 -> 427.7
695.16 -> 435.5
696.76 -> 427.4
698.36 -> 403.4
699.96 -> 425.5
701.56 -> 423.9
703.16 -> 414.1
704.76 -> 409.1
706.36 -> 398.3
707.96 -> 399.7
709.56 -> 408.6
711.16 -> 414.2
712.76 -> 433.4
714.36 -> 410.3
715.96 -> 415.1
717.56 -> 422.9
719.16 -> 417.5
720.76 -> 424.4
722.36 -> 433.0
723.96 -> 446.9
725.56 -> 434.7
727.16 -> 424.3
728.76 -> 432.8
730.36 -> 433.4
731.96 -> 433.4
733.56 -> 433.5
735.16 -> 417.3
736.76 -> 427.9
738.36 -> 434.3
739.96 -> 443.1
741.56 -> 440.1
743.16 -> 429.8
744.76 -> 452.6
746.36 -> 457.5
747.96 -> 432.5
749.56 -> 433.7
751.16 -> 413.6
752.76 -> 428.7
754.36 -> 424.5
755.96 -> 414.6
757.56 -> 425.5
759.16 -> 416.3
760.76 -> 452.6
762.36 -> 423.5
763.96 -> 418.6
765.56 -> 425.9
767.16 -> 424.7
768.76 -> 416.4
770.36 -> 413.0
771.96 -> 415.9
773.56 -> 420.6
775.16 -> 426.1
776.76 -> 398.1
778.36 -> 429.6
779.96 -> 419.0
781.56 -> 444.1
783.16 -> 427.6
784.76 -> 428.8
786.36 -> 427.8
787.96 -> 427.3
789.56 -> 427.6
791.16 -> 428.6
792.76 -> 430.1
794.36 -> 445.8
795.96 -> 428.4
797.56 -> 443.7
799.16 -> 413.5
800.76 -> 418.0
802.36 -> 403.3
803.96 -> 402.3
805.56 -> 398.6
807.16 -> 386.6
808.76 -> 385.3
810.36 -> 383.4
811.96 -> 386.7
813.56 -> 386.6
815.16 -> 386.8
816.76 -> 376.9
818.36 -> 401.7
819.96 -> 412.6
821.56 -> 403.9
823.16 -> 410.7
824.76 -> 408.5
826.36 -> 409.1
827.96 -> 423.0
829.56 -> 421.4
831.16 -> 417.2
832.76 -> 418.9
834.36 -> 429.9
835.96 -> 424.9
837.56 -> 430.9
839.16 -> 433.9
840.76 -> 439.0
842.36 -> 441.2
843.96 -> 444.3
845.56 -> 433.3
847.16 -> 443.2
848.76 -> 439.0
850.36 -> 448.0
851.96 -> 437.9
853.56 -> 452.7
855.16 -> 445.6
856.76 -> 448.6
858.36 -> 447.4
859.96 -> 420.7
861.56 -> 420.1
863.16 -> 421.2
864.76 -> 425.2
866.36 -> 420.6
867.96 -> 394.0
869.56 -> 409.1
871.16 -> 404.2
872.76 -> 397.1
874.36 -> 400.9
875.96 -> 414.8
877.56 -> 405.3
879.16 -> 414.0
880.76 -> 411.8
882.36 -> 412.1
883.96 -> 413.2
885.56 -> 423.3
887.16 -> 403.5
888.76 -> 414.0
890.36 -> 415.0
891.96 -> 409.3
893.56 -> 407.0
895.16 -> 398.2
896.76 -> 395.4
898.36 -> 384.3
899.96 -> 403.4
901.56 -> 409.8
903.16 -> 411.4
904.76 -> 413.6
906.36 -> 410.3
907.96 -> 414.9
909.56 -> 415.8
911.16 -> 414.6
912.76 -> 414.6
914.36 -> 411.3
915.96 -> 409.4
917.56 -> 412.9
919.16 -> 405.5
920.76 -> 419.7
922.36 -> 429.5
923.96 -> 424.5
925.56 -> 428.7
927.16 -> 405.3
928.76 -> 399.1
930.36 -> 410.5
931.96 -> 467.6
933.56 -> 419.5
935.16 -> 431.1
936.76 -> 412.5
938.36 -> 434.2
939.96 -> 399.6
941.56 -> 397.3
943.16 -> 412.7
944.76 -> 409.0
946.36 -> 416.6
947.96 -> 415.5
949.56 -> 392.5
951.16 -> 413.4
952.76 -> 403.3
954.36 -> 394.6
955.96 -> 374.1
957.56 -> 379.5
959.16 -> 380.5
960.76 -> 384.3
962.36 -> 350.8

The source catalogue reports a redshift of 0.132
